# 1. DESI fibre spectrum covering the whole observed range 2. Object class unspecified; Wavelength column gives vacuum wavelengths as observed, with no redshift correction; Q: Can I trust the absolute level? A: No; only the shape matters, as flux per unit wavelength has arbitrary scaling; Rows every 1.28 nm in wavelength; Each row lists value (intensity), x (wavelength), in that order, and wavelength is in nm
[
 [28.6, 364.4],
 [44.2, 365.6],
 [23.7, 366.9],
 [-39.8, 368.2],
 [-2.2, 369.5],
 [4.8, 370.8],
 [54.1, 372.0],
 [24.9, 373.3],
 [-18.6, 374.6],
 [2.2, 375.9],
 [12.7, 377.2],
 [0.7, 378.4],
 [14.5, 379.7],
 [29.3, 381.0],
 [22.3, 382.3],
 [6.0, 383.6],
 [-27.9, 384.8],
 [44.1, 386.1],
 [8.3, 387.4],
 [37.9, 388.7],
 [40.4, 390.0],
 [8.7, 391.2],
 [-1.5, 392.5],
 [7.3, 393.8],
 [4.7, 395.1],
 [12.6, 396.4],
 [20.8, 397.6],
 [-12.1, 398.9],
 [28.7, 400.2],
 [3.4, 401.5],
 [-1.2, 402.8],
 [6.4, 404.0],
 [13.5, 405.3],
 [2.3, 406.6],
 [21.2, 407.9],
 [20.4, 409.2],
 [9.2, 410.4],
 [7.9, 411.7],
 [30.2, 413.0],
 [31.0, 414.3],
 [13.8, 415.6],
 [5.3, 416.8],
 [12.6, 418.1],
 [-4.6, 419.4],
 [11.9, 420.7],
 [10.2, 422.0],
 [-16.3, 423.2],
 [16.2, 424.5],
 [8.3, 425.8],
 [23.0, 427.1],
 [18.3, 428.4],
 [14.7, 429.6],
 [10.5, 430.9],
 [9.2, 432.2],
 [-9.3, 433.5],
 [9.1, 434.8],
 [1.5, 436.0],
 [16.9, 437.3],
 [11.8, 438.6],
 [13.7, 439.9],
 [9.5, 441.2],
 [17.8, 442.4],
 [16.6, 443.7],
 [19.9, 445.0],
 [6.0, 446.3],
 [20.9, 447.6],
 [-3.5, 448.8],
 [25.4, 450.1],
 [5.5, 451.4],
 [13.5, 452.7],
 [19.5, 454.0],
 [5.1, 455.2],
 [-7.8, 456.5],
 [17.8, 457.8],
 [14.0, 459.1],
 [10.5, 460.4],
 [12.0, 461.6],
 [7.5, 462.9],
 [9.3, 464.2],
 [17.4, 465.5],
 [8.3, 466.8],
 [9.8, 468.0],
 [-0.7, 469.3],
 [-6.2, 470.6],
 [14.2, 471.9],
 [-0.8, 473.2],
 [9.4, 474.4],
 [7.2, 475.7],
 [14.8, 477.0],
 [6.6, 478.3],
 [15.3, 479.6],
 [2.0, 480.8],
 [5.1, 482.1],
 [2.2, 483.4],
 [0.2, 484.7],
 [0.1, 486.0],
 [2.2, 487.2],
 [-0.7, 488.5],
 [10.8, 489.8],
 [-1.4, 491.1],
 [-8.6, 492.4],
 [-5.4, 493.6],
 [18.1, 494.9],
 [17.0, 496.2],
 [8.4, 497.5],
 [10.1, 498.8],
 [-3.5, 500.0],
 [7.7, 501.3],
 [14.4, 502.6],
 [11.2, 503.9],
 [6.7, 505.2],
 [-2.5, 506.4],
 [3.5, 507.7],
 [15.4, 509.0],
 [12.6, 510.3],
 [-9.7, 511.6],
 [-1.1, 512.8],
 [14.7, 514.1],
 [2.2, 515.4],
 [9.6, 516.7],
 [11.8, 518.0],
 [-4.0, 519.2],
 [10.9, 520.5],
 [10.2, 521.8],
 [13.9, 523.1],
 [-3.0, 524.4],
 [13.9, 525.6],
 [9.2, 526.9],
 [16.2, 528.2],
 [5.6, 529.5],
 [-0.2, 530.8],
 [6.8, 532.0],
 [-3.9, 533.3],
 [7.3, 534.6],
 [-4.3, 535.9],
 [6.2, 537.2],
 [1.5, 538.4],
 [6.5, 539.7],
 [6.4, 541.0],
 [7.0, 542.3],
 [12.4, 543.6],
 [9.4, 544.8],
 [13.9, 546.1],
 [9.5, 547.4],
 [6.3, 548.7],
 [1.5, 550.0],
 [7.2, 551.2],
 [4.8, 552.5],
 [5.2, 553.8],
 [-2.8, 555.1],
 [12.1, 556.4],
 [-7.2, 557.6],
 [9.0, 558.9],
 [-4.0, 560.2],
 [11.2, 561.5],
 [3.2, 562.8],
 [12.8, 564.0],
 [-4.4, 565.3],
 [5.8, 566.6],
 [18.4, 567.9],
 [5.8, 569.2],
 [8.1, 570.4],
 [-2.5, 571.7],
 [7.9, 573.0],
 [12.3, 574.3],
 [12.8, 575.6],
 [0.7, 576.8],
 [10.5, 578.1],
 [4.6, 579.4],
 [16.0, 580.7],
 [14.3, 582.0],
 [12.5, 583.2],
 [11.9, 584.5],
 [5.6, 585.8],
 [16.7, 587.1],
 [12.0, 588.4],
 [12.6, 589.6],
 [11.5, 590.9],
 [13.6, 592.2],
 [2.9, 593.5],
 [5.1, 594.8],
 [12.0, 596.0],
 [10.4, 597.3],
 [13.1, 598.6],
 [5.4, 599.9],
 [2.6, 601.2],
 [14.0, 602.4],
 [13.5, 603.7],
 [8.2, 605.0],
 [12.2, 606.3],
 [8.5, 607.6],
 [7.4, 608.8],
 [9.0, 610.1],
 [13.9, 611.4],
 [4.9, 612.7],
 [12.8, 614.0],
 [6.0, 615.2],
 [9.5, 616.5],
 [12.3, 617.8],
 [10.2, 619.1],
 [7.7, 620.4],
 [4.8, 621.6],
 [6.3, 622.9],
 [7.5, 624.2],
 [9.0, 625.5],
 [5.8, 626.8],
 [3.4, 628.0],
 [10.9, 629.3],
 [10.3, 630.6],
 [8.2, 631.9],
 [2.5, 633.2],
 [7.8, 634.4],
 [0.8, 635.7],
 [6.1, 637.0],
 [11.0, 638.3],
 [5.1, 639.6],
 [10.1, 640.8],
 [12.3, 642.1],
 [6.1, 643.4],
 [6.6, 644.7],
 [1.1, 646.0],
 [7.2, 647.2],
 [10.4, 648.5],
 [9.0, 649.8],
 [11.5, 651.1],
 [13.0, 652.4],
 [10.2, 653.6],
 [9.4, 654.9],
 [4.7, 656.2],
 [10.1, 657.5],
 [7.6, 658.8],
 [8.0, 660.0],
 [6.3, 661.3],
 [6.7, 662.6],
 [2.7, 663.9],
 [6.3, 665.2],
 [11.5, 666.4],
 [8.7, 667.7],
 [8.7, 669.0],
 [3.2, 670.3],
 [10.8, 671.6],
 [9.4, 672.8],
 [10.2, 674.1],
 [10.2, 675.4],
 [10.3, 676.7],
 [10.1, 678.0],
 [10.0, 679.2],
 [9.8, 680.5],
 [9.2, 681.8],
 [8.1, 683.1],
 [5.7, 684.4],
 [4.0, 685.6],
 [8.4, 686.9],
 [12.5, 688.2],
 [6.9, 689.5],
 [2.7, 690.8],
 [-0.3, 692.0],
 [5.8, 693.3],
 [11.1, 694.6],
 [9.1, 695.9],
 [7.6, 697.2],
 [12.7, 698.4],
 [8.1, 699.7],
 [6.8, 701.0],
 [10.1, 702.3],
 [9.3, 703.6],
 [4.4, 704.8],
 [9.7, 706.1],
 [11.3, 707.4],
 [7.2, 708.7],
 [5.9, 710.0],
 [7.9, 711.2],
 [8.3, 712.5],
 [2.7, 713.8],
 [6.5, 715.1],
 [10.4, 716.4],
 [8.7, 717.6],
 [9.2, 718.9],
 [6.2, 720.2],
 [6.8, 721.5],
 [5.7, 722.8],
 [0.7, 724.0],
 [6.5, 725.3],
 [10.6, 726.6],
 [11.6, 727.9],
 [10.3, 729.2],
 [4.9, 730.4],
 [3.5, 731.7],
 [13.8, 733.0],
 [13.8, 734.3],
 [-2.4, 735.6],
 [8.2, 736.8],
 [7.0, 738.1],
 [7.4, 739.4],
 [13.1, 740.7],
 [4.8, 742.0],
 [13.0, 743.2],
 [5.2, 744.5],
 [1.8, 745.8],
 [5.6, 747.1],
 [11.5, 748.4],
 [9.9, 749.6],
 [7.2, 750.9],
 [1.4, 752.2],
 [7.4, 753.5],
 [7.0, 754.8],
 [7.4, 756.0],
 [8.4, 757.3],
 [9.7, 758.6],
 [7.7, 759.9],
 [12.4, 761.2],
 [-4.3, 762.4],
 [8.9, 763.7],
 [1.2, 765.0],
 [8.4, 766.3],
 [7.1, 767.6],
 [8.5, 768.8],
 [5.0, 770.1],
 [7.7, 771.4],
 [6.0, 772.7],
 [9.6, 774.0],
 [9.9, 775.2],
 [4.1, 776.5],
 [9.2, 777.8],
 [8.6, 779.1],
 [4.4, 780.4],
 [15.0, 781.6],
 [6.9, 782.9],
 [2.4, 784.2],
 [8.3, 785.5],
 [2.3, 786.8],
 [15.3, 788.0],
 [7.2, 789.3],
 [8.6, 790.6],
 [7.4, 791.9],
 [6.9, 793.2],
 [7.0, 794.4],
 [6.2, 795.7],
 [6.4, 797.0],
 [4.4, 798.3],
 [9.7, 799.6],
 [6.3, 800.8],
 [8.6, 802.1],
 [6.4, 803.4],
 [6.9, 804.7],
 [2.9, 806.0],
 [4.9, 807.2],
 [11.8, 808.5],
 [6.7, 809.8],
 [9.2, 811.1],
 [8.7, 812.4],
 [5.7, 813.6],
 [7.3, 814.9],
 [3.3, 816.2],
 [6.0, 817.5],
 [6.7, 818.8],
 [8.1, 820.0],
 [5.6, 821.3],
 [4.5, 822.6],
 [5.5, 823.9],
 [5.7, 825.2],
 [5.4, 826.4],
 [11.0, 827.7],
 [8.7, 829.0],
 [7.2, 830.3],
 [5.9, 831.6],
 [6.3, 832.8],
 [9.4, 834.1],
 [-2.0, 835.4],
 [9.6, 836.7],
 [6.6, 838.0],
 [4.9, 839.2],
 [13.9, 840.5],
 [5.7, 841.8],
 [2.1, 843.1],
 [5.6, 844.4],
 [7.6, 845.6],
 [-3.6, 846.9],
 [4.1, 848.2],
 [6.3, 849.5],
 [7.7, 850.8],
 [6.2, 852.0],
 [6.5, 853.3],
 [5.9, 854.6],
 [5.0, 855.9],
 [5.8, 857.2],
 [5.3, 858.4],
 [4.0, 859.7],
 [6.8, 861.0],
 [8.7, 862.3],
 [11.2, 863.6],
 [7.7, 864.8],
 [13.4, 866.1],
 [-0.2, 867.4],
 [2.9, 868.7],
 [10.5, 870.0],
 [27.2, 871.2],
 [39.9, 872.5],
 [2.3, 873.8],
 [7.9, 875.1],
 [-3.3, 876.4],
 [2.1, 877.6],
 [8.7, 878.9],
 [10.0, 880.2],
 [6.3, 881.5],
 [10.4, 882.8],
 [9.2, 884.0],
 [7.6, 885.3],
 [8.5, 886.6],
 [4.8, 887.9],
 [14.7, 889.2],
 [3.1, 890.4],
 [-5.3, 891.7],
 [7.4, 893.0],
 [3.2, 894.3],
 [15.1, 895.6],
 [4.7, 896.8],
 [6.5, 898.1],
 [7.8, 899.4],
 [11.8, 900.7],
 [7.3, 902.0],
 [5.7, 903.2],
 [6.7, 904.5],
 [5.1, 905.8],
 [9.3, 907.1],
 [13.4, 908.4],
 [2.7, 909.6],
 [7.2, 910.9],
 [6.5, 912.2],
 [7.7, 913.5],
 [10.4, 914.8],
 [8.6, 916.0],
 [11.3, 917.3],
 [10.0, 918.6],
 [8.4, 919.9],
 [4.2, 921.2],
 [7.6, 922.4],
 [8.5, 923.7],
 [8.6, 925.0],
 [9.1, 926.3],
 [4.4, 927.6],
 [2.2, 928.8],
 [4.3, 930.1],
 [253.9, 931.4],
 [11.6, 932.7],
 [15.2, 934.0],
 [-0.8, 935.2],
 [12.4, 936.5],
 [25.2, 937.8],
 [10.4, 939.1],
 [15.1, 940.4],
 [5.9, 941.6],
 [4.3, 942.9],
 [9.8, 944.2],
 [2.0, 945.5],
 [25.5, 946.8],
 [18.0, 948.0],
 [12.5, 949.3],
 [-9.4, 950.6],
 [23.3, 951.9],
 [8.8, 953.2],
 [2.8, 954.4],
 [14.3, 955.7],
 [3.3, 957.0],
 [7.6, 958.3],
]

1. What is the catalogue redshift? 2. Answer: 1.34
